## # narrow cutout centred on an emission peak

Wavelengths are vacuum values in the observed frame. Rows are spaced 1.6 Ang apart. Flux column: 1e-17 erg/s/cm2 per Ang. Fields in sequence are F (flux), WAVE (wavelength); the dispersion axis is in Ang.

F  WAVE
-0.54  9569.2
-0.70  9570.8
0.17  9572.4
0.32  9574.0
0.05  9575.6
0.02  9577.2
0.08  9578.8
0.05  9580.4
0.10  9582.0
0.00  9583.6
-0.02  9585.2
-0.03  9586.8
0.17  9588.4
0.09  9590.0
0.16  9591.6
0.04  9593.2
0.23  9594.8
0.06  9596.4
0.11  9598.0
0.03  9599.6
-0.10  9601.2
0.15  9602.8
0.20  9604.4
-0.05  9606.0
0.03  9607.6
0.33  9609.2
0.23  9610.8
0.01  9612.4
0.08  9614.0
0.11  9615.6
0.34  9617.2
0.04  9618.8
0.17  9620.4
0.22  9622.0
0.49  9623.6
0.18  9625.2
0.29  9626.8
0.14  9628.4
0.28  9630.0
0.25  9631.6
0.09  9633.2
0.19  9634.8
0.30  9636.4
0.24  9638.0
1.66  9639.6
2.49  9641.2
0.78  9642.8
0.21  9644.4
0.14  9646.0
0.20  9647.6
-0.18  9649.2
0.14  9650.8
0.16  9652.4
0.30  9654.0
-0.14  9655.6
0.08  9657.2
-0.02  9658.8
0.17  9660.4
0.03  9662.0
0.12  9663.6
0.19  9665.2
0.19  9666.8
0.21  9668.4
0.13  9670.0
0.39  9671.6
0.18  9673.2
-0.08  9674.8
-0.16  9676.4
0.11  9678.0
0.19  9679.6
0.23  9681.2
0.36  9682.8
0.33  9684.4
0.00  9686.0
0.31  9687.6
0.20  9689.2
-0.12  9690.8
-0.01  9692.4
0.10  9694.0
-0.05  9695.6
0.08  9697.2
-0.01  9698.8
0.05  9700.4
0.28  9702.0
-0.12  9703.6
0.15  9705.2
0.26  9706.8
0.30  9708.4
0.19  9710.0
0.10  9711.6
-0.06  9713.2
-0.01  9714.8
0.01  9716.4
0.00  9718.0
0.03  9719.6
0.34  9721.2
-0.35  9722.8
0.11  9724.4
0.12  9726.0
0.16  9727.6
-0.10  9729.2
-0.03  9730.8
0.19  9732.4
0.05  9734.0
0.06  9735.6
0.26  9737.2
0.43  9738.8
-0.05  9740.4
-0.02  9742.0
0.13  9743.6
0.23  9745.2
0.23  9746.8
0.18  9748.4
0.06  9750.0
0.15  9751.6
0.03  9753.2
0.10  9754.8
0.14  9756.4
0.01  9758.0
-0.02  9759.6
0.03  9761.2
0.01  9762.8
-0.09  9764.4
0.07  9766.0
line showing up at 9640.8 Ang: [O III] 5007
